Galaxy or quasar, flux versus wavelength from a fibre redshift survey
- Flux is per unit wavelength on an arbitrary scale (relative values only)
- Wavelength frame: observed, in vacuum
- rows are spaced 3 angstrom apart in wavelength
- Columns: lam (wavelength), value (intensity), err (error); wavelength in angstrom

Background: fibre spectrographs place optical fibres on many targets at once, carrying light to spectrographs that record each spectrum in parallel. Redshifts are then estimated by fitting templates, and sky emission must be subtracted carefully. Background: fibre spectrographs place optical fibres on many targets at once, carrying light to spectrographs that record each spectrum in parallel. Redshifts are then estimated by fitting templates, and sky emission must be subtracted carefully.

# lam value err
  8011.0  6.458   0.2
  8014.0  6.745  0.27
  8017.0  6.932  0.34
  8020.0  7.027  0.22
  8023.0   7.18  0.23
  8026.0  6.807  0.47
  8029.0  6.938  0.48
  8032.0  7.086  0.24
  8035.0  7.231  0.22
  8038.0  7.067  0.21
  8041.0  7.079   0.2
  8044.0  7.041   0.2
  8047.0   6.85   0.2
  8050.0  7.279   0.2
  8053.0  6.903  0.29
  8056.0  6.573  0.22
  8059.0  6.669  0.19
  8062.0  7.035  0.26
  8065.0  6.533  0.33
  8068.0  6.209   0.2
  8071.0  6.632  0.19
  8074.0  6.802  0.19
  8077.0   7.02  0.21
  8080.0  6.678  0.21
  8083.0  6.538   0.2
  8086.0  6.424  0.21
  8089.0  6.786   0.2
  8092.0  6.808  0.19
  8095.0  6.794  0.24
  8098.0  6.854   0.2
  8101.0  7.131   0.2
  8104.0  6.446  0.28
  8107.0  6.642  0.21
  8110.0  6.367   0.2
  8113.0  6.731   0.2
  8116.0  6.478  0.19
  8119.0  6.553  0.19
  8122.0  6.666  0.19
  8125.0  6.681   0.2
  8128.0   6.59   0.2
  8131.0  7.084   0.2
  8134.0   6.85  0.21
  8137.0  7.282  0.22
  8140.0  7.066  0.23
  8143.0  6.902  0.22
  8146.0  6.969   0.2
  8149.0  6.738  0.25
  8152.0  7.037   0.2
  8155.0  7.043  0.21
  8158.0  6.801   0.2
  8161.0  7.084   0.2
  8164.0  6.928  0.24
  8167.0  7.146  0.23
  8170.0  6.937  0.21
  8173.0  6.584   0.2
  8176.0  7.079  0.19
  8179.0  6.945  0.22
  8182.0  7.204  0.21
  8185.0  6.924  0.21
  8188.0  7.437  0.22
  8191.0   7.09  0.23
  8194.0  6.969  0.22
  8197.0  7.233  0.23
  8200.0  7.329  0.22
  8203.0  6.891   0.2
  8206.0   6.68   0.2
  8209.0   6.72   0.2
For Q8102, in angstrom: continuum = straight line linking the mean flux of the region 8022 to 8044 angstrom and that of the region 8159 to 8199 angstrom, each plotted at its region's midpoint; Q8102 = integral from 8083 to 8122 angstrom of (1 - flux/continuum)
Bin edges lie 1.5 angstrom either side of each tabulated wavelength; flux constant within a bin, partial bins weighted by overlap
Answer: 2.1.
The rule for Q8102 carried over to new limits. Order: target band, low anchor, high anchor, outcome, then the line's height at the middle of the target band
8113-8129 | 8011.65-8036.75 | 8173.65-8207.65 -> 0.9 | 7.02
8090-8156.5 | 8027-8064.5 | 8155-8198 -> 1.9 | 7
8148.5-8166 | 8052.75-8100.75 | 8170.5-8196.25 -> 0.0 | 6.95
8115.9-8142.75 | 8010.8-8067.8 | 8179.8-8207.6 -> 0.7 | 7.01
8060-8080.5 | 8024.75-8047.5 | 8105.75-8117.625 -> 0.3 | 6.81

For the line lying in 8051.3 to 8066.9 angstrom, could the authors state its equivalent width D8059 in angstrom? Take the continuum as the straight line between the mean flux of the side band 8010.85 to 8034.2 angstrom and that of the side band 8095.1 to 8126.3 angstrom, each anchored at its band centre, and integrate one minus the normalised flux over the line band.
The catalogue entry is 0.2 angstrom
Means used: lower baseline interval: 6.93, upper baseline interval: 6.66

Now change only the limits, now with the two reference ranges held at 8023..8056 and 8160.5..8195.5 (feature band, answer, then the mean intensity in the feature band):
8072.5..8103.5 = 1.09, 6.77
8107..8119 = 0.82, 6.54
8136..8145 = -0.06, 7.07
